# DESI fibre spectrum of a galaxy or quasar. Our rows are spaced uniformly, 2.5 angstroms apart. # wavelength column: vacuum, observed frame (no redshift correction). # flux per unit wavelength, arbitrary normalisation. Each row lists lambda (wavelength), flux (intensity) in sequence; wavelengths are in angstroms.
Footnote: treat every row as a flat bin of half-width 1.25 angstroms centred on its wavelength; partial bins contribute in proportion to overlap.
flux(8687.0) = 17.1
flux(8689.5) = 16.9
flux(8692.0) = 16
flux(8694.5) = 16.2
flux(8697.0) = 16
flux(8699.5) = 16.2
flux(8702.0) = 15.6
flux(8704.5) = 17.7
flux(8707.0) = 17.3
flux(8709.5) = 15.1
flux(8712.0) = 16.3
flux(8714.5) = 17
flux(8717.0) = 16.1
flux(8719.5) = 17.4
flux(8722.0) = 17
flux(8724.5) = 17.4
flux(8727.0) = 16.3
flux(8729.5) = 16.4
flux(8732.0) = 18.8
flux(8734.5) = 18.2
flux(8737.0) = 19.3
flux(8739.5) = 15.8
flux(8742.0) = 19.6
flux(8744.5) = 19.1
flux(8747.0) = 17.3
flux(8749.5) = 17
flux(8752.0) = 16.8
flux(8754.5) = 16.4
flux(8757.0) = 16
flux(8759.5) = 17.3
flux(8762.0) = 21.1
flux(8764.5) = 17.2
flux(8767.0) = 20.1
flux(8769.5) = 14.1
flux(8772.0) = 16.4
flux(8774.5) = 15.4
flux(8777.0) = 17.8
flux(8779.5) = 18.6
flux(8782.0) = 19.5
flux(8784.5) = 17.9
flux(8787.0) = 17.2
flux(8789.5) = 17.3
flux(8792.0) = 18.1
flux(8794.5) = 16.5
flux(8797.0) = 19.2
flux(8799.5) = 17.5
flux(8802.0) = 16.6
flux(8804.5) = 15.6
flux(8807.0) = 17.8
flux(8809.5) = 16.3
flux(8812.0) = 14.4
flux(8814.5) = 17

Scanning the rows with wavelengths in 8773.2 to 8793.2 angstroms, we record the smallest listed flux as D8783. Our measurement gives 15.4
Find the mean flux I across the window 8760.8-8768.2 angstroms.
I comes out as 19.5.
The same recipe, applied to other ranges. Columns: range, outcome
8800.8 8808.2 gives 16.7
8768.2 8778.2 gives 15.9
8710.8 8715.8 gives 16.6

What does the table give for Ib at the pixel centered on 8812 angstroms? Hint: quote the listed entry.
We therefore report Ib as 14.4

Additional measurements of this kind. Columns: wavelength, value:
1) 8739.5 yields 15.8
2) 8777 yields 17.8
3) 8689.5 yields 16.9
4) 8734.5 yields 18.2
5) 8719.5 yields 17.4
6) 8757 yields 16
